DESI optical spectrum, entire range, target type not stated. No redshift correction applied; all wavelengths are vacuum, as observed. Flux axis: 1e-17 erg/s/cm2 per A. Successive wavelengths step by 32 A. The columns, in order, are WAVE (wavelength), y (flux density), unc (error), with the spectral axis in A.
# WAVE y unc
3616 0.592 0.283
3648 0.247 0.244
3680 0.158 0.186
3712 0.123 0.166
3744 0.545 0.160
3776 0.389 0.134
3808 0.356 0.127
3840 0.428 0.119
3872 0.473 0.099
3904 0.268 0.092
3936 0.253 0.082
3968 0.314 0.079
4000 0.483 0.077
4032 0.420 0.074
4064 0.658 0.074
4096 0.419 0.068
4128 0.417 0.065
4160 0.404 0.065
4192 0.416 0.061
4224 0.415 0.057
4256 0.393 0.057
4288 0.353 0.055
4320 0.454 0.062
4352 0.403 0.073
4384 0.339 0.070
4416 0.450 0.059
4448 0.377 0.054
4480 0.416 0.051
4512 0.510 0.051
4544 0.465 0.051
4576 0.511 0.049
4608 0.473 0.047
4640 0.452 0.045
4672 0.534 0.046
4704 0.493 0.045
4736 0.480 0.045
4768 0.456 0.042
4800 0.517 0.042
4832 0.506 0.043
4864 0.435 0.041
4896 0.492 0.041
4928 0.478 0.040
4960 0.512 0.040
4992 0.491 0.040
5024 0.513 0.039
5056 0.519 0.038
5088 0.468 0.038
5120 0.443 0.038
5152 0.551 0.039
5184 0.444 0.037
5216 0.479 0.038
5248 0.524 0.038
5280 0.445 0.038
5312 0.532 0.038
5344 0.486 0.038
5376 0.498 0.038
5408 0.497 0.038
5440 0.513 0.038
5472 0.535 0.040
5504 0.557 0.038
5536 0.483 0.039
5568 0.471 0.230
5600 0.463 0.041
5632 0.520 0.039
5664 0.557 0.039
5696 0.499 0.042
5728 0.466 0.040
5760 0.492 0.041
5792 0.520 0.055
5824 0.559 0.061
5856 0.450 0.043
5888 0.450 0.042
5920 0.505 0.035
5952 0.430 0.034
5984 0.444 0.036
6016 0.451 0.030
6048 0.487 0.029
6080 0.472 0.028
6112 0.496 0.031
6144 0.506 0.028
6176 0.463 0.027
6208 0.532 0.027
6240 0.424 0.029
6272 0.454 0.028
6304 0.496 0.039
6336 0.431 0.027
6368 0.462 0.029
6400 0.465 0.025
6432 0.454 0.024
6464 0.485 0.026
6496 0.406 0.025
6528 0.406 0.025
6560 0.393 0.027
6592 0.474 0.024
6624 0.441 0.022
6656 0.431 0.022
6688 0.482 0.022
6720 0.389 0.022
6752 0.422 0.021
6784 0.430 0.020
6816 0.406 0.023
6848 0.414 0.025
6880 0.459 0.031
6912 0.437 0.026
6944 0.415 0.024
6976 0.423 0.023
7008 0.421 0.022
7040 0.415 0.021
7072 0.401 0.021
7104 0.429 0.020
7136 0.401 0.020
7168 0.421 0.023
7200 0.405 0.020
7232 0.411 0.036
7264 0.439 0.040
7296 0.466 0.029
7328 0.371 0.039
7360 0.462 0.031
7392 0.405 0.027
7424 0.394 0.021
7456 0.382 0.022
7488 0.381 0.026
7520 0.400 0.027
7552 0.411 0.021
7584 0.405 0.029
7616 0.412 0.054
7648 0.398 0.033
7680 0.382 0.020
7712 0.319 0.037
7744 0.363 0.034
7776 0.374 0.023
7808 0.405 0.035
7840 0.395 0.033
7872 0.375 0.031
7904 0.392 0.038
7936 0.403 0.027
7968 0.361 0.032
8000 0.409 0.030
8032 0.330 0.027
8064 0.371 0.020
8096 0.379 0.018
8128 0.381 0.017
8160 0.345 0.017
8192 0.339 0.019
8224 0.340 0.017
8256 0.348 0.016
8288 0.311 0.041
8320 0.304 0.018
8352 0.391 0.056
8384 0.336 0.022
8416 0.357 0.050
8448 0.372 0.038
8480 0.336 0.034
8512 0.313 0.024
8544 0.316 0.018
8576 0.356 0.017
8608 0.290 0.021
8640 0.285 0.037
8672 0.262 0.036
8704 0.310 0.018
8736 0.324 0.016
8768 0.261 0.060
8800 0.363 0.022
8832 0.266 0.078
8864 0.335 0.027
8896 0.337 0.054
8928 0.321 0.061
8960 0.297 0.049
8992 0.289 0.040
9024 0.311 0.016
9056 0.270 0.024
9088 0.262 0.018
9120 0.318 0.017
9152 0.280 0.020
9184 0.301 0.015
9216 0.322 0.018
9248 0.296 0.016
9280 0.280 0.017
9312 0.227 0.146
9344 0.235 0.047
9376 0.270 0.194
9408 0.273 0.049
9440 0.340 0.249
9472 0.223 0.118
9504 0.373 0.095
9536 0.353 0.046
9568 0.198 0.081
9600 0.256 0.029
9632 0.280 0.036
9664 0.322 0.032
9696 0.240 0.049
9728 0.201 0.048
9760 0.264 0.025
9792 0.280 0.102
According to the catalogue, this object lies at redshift 0.000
